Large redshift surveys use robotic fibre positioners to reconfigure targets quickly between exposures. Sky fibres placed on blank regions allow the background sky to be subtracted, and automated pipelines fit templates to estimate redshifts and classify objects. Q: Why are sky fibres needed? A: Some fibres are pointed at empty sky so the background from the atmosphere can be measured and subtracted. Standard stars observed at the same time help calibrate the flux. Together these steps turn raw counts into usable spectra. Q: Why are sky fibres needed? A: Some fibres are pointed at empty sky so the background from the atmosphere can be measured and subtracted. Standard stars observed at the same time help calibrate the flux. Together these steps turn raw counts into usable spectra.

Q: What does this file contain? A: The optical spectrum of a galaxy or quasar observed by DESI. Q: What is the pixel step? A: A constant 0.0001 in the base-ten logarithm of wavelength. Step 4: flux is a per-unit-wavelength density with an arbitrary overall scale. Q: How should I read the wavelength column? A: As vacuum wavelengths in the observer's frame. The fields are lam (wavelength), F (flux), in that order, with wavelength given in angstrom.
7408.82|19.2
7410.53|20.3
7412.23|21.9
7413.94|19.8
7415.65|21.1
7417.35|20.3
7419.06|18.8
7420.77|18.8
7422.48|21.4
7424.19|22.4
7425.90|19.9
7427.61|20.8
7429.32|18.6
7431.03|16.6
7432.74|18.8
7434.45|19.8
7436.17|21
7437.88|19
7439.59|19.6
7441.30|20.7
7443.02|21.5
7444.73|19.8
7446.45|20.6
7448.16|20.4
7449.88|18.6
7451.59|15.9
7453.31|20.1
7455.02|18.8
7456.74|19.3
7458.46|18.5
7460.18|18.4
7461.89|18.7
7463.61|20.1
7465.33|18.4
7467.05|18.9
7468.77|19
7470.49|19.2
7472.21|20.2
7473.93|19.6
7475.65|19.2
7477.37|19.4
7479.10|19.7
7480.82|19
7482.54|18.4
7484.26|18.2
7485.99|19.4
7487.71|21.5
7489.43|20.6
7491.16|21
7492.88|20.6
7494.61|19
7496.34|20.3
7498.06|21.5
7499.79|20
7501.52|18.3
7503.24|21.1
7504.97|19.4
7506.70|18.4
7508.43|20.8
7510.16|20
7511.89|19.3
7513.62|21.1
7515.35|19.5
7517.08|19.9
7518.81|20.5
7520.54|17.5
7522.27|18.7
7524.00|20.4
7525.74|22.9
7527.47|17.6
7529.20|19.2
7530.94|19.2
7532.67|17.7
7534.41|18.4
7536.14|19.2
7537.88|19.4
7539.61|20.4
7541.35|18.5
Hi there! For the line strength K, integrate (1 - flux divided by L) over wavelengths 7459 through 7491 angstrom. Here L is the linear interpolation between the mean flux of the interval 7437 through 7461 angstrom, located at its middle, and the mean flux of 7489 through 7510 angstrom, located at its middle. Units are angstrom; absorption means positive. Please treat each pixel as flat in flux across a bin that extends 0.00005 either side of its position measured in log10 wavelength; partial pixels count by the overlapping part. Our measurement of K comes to 0.6 angstrom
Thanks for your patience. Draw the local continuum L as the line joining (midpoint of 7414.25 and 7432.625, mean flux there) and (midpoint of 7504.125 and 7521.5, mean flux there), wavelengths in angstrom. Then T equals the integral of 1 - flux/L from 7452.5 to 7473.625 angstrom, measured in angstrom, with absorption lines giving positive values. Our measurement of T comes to 0.6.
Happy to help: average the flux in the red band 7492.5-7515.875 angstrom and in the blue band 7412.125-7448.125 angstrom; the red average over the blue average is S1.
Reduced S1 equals 1.00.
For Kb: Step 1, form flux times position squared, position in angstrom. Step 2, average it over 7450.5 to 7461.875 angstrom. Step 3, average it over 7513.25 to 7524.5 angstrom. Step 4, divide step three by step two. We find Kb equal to 1.1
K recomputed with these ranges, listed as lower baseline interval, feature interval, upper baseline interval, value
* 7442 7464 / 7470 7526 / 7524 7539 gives -1.53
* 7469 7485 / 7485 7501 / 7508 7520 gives -0.64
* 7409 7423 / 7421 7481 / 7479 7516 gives 1.77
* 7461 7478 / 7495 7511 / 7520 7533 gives -0.57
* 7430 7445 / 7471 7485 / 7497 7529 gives 0.36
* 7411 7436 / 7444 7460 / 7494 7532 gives 0.66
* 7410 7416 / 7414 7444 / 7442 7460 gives 0.32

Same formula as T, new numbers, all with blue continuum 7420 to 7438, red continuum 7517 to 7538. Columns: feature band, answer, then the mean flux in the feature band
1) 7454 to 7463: 0.4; 18.8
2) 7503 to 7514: -0.3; 19.9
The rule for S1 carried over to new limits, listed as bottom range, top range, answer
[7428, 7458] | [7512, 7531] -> 1.02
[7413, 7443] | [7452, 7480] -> 0.96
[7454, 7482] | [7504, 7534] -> 1.02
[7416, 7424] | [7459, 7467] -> 0.94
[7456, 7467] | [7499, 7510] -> 1.04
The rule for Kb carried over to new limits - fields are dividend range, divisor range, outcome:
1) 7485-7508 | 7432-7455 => 1.04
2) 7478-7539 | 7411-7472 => 1.02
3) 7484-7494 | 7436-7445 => 1.02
